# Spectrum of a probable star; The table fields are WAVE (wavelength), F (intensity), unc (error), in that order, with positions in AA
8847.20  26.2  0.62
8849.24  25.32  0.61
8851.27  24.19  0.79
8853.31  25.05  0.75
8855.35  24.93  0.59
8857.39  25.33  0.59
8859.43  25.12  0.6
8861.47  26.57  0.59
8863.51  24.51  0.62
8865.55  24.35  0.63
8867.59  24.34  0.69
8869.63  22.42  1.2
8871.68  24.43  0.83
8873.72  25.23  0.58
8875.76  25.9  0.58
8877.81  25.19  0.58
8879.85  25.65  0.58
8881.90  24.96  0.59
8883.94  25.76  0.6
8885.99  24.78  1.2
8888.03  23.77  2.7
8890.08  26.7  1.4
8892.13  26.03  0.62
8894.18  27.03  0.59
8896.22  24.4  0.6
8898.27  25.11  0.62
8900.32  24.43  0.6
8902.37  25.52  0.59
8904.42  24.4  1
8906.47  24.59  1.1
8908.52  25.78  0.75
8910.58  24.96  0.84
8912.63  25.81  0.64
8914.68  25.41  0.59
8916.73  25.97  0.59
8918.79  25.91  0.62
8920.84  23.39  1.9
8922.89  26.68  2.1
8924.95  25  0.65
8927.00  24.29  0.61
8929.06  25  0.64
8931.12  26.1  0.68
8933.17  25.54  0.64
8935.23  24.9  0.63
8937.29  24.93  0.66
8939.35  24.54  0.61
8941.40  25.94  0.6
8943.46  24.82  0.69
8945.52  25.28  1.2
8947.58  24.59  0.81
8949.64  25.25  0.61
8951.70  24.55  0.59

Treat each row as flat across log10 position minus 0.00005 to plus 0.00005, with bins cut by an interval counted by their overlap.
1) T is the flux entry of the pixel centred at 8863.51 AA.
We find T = 24.51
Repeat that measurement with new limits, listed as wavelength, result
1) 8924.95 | 25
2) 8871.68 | 24.43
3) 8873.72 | 25.23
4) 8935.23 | 24.9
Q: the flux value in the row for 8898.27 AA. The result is 25.11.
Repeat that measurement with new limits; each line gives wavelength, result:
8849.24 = 25.32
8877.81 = 25.19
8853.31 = 25.05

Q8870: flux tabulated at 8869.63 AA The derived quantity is 22.42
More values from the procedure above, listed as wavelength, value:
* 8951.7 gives 24.55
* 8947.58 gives 24.59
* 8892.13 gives 26.03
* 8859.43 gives 25.12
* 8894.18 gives 27.03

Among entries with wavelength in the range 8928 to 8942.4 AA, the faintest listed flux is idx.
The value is 24.54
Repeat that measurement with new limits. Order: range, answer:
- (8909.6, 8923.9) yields 23.39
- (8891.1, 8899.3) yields 24.4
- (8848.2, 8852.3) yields 24.19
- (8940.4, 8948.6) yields 24.59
